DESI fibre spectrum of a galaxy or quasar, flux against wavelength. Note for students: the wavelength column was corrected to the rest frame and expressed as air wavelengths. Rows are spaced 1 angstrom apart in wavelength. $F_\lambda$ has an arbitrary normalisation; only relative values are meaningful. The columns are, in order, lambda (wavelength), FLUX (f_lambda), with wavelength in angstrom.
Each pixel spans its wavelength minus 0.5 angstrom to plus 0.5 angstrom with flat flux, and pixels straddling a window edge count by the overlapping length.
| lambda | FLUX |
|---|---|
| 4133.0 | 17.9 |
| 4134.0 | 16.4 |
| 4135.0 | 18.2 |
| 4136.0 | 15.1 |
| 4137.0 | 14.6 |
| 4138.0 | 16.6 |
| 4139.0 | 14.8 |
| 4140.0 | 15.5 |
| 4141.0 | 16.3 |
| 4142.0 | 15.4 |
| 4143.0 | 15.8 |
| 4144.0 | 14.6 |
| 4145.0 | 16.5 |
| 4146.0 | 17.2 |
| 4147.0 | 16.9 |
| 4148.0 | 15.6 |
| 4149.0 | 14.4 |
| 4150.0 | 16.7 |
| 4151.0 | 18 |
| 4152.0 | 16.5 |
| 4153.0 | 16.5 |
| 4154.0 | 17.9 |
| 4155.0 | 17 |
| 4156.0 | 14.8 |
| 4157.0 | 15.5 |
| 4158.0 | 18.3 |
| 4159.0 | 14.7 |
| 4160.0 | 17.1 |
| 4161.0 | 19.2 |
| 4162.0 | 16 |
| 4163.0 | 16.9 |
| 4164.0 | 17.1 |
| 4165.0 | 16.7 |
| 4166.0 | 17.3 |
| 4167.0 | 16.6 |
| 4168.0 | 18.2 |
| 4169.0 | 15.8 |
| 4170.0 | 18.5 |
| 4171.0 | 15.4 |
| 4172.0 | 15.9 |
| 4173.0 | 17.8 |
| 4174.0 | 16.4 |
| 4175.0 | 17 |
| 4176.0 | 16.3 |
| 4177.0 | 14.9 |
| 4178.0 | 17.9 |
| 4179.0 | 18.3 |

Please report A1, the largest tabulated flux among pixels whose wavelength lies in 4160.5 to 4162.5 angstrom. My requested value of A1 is 19.2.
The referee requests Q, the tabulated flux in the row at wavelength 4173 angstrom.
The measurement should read 17.8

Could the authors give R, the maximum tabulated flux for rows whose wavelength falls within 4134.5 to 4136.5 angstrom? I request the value 18.2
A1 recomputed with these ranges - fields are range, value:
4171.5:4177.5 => 17.8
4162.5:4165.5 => 17.1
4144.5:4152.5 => 18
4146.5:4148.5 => 16.9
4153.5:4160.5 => 18.3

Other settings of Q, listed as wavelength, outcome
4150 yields 16.7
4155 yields 17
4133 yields 17.9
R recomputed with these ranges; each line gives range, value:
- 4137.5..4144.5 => 16.6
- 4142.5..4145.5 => 16.5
